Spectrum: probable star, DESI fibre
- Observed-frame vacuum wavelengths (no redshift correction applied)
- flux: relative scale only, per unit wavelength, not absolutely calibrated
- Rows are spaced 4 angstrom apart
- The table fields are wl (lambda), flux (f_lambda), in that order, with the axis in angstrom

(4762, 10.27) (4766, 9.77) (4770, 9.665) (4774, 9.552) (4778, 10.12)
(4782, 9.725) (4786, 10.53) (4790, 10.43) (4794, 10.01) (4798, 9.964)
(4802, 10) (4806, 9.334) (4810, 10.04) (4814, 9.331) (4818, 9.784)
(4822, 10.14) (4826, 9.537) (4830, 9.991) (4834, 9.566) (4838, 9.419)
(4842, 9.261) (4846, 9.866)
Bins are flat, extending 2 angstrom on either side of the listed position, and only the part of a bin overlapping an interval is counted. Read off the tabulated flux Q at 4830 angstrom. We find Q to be 9.991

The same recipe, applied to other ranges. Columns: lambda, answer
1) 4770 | 9.665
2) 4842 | 9.261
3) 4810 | 10.04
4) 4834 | 9.566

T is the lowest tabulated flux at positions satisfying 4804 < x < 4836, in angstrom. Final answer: 9.331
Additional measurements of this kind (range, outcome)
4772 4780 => 9.552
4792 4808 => 9.334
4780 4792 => 9.725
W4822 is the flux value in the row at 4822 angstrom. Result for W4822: 10.14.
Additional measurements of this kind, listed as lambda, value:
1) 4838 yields 9.419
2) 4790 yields 10.43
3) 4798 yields 9.964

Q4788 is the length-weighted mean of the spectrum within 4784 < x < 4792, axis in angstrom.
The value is 10.5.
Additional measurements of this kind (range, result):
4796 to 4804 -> 9.98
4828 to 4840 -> 9.66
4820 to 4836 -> 9.81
